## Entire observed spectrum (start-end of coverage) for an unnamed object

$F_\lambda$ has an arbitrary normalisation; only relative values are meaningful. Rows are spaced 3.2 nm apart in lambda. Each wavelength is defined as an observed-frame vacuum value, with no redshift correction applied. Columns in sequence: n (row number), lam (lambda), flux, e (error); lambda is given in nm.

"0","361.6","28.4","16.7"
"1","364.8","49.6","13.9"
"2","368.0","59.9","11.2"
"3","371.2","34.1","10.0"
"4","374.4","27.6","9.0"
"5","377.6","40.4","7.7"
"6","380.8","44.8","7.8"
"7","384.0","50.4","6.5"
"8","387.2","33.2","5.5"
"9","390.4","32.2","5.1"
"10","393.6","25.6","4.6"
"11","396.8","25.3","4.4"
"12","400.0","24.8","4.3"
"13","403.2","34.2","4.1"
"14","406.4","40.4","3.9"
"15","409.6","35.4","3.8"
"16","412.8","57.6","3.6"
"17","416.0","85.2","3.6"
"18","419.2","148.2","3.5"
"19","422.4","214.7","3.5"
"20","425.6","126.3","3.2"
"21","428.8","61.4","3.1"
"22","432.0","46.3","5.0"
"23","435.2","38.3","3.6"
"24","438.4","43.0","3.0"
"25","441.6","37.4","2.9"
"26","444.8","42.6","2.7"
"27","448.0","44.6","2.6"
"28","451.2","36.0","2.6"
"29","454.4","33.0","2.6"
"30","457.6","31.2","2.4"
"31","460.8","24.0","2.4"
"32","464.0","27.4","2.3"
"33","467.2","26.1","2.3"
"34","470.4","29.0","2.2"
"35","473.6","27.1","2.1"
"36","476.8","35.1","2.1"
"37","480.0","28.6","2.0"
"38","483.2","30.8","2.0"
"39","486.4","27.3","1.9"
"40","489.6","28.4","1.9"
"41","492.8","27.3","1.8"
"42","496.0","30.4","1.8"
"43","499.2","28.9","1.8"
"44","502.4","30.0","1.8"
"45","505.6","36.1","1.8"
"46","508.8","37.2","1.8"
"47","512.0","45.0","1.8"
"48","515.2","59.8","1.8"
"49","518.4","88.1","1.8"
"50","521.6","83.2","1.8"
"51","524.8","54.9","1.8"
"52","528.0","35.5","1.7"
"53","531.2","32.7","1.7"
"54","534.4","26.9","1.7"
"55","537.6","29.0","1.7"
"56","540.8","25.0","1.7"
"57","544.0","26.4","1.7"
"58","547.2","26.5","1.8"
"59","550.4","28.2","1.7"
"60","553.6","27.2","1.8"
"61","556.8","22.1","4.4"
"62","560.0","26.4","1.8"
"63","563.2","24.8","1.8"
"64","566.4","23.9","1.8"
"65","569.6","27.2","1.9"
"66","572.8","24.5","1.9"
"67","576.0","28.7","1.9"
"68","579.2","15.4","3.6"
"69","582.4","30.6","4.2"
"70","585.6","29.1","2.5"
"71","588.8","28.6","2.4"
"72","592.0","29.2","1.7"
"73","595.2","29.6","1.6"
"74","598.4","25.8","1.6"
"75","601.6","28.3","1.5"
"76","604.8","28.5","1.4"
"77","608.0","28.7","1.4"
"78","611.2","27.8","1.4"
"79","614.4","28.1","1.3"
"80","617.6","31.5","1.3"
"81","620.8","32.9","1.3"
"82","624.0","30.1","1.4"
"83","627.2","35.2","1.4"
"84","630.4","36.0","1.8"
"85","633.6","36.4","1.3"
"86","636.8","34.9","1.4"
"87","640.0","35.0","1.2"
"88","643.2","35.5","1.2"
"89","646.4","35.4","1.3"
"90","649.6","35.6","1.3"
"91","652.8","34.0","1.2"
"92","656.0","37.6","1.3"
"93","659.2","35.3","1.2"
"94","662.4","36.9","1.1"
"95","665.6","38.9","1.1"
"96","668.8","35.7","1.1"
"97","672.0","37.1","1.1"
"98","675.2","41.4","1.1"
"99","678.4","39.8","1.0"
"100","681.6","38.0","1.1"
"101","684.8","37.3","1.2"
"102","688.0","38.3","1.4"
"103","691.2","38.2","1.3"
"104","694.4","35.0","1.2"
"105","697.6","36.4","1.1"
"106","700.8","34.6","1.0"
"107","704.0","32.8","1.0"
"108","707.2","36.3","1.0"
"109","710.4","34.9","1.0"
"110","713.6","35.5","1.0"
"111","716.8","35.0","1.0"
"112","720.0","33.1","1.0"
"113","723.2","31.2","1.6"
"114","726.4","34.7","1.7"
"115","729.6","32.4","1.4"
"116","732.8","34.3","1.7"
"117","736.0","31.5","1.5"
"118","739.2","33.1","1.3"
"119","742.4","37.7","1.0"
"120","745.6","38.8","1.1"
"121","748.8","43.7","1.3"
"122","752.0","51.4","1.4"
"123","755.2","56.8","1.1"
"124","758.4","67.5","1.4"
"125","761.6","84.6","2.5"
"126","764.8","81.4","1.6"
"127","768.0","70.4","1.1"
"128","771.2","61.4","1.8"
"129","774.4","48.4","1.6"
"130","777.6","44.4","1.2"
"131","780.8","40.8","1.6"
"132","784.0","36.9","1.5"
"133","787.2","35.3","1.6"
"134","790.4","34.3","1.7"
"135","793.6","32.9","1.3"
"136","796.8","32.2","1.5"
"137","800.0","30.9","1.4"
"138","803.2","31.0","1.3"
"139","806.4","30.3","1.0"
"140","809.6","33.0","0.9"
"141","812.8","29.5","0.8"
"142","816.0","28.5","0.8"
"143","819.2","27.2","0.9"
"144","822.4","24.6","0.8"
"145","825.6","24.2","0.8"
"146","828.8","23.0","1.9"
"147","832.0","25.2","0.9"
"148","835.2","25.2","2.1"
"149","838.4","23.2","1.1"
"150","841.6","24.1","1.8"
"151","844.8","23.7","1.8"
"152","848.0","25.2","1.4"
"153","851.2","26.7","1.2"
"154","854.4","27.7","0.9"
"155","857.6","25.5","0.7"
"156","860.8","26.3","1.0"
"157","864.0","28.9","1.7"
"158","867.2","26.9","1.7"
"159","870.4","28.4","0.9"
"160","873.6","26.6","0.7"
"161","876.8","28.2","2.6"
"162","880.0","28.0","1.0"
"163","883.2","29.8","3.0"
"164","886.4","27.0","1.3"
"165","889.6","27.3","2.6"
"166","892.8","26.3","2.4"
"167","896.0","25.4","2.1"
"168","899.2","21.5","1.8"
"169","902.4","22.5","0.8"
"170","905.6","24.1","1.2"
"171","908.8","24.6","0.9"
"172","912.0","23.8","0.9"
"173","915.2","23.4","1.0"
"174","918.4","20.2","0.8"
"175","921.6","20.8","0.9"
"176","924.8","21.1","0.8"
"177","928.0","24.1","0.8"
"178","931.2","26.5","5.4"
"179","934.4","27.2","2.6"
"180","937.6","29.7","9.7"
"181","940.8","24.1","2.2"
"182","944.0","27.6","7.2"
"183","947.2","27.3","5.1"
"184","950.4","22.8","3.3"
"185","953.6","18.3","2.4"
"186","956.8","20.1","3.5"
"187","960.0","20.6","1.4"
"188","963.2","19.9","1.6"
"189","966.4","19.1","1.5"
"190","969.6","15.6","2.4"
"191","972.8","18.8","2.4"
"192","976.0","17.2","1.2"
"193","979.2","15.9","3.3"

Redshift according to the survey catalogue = 1.73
